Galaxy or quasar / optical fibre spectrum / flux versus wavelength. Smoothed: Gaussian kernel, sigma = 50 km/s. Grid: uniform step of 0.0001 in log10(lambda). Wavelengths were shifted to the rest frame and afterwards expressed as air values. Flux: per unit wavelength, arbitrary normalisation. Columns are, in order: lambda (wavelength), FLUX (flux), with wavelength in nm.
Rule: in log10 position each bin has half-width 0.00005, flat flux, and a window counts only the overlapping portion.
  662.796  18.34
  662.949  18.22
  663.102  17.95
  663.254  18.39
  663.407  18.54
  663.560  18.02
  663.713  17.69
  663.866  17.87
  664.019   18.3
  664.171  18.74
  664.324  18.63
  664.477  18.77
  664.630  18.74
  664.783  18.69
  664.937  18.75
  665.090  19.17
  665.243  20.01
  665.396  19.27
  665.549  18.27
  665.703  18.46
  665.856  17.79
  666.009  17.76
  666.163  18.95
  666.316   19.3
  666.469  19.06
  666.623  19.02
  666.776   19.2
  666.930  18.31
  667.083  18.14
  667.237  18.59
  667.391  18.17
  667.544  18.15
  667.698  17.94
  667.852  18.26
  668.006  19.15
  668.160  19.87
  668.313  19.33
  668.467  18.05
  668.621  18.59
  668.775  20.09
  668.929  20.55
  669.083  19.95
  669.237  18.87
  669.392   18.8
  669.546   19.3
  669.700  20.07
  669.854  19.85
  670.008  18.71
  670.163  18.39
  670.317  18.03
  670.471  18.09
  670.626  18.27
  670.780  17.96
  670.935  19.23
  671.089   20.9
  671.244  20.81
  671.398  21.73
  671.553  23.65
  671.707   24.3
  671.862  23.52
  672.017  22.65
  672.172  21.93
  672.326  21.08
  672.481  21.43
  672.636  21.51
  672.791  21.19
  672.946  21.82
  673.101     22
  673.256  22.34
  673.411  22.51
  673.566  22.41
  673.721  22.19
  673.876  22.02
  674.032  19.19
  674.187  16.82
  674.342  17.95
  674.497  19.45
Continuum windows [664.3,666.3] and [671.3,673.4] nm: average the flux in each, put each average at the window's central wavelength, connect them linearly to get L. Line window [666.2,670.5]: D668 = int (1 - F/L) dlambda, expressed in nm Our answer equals 0.276 nm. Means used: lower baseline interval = 18.7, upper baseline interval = 22.2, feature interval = 18.9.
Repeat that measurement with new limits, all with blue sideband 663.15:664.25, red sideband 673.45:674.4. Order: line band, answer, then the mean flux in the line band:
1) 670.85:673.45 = -0.263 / 21.9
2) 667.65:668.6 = 0.016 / 18.8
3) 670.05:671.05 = 0.058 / 18.4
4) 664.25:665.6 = -0.034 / 18.9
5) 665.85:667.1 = 0.006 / 18.7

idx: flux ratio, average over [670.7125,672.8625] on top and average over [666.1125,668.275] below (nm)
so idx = 1.2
